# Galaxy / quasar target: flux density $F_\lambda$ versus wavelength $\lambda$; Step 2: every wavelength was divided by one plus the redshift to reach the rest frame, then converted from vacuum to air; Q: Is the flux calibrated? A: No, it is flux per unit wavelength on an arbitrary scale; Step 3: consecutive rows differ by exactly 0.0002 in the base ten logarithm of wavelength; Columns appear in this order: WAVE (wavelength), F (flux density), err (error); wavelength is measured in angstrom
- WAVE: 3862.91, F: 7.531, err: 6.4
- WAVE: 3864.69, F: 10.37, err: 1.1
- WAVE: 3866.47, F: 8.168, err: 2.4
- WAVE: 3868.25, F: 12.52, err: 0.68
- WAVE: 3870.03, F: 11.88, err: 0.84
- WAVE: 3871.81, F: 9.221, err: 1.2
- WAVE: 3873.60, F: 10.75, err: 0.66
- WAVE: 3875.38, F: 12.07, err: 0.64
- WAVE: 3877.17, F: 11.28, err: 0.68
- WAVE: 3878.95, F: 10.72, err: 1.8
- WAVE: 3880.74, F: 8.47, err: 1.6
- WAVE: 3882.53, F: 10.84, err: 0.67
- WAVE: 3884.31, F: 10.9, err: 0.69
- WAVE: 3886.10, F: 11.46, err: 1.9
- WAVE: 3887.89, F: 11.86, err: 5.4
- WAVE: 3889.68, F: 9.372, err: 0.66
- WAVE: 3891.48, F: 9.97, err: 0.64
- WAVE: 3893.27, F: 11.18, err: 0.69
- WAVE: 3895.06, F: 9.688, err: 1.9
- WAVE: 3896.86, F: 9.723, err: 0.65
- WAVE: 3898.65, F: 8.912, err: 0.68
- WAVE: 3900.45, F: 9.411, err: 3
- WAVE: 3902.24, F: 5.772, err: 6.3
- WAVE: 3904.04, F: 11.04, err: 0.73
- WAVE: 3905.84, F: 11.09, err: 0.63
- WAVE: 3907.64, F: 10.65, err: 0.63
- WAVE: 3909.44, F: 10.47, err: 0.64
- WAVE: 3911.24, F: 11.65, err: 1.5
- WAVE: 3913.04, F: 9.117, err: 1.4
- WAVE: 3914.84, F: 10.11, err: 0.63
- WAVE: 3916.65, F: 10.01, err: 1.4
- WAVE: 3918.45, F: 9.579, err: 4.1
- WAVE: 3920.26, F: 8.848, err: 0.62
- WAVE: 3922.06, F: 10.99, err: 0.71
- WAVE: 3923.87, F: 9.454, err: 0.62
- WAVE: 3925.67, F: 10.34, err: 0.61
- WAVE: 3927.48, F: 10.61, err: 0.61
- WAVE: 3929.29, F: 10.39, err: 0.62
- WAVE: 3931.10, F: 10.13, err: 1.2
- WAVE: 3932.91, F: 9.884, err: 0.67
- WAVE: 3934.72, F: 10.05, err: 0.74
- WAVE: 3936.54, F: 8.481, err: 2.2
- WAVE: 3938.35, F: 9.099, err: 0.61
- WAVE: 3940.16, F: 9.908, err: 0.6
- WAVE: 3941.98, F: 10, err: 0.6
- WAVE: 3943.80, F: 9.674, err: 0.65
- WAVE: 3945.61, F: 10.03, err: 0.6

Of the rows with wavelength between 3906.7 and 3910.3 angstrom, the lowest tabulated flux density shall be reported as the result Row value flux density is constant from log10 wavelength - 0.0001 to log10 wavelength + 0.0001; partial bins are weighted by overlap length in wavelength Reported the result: 10.47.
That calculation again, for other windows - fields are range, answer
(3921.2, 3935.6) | 9.454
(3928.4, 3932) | 10.13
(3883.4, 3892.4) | 9.372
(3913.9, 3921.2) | 8.848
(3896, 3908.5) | 5.772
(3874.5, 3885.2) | 8.47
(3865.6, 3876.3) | 8.168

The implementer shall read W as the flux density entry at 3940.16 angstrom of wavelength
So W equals 9.908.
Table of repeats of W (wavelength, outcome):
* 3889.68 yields 9.372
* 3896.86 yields 9.723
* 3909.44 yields 10.47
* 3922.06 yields 10.99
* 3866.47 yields 8.168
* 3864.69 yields 10.37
